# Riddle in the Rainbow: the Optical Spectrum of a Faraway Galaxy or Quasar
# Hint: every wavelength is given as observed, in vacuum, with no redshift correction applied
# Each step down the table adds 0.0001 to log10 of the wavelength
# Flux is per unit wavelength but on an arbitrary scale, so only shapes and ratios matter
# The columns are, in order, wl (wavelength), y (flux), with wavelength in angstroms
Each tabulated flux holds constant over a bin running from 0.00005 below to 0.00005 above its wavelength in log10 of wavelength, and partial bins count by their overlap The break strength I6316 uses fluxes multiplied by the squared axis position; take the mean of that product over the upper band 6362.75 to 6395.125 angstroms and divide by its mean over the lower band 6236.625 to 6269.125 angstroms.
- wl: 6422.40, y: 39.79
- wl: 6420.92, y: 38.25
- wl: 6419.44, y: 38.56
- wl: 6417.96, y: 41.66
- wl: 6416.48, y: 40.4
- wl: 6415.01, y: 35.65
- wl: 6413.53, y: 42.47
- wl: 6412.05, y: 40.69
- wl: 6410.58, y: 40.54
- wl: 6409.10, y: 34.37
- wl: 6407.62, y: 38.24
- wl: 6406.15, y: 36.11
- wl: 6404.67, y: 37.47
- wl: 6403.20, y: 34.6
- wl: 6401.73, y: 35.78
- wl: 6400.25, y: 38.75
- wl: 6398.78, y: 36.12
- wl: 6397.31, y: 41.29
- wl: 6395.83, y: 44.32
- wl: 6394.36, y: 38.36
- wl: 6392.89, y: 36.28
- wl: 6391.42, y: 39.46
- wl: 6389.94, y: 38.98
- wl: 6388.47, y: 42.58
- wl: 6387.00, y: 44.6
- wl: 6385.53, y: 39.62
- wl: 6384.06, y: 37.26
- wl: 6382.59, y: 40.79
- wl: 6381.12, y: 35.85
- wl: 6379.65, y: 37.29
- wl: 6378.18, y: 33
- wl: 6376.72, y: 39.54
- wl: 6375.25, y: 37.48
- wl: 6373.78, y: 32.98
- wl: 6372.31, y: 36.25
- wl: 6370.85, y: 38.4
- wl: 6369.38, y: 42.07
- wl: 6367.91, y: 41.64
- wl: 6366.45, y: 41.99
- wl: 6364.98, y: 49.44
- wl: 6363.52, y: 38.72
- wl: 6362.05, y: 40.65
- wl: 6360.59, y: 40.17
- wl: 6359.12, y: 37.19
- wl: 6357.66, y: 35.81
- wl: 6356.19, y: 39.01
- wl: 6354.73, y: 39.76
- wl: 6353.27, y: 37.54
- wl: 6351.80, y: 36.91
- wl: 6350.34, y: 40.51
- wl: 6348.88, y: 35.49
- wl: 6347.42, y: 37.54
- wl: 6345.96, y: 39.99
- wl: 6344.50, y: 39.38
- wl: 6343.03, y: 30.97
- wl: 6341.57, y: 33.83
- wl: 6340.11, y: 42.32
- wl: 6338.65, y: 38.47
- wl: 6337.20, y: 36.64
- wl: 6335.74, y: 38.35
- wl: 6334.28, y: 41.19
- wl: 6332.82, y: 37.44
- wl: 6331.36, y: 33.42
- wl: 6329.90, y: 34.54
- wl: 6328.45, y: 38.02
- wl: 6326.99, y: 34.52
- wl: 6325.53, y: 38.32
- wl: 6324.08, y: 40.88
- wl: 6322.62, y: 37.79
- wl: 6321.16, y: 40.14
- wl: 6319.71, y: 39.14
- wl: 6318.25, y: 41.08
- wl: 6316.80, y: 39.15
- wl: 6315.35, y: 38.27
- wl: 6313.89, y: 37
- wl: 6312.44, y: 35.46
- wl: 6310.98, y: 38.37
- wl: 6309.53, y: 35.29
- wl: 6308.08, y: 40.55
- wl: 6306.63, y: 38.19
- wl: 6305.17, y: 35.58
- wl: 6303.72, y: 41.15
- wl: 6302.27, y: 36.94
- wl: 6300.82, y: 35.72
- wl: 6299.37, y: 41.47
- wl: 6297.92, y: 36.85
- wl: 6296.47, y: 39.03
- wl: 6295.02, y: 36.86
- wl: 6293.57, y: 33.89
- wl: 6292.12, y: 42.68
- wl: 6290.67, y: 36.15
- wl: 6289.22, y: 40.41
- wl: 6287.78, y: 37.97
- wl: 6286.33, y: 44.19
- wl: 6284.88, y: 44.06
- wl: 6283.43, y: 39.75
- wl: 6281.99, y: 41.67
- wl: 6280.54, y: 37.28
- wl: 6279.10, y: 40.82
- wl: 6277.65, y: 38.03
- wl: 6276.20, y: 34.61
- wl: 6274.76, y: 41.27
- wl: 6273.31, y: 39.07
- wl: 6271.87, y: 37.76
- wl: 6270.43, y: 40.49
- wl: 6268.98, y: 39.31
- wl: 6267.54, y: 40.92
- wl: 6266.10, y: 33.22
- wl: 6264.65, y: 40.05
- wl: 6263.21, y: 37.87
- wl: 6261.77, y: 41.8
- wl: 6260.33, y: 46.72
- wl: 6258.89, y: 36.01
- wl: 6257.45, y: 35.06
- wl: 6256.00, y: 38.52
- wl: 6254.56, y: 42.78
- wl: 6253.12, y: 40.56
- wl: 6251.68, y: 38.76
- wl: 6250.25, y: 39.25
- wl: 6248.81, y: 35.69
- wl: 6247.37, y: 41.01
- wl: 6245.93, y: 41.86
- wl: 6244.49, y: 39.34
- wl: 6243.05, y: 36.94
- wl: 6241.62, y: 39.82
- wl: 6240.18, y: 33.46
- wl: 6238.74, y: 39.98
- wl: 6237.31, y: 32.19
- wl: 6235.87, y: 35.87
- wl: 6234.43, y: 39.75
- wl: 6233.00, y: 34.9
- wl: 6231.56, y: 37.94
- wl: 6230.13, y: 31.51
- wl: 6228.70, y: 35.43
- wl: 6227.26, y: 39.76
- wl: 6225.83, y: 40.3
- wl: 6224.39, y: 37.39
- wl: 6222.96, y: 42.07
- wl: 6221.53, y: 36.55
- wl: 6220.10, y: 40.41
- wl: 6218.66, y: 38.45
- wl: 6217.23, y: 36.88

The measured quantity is 1.1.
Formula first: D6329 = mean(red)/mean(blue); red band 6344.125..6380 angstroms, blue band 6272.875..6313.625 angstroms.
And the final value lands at 1.00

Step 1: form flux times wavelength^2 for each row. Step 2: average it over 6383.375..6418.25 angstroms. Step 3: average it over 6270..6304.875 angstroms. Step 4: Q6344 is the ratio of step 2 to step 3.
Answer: 1.03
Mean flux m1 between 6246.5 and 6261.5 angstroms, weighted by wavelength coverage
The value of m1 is 39.5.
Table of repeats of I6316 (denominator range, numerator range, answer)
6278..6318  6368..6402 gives 1.03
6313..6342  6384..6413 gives 1.04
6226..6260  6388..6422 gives 1.08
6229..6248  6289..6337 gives 1.04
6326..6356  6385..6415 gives 1.06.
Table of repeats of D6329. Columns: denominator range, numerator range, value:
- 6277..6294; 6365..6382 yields 0.96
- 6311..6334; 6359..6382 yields 1.03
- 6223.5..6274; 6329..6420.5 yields 1.00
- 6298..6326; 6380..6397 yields 1.04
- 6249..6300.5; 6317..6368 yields 0.98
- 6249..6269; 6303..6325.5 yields 0.98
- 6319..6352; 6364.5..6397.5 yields 1.05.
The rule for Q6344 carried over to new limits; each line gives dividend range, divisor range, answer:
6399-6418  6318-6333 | 1.04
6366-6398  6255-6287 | 1.02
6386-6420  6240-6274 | 1.04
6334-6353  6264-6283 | 0.99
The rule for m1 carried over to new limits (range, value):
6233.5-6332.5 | 38.5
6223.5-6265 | 38.3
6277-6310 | 38.9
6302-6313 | 37.7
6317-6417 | 38.5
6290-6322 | 38.1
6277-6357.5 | 38.3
